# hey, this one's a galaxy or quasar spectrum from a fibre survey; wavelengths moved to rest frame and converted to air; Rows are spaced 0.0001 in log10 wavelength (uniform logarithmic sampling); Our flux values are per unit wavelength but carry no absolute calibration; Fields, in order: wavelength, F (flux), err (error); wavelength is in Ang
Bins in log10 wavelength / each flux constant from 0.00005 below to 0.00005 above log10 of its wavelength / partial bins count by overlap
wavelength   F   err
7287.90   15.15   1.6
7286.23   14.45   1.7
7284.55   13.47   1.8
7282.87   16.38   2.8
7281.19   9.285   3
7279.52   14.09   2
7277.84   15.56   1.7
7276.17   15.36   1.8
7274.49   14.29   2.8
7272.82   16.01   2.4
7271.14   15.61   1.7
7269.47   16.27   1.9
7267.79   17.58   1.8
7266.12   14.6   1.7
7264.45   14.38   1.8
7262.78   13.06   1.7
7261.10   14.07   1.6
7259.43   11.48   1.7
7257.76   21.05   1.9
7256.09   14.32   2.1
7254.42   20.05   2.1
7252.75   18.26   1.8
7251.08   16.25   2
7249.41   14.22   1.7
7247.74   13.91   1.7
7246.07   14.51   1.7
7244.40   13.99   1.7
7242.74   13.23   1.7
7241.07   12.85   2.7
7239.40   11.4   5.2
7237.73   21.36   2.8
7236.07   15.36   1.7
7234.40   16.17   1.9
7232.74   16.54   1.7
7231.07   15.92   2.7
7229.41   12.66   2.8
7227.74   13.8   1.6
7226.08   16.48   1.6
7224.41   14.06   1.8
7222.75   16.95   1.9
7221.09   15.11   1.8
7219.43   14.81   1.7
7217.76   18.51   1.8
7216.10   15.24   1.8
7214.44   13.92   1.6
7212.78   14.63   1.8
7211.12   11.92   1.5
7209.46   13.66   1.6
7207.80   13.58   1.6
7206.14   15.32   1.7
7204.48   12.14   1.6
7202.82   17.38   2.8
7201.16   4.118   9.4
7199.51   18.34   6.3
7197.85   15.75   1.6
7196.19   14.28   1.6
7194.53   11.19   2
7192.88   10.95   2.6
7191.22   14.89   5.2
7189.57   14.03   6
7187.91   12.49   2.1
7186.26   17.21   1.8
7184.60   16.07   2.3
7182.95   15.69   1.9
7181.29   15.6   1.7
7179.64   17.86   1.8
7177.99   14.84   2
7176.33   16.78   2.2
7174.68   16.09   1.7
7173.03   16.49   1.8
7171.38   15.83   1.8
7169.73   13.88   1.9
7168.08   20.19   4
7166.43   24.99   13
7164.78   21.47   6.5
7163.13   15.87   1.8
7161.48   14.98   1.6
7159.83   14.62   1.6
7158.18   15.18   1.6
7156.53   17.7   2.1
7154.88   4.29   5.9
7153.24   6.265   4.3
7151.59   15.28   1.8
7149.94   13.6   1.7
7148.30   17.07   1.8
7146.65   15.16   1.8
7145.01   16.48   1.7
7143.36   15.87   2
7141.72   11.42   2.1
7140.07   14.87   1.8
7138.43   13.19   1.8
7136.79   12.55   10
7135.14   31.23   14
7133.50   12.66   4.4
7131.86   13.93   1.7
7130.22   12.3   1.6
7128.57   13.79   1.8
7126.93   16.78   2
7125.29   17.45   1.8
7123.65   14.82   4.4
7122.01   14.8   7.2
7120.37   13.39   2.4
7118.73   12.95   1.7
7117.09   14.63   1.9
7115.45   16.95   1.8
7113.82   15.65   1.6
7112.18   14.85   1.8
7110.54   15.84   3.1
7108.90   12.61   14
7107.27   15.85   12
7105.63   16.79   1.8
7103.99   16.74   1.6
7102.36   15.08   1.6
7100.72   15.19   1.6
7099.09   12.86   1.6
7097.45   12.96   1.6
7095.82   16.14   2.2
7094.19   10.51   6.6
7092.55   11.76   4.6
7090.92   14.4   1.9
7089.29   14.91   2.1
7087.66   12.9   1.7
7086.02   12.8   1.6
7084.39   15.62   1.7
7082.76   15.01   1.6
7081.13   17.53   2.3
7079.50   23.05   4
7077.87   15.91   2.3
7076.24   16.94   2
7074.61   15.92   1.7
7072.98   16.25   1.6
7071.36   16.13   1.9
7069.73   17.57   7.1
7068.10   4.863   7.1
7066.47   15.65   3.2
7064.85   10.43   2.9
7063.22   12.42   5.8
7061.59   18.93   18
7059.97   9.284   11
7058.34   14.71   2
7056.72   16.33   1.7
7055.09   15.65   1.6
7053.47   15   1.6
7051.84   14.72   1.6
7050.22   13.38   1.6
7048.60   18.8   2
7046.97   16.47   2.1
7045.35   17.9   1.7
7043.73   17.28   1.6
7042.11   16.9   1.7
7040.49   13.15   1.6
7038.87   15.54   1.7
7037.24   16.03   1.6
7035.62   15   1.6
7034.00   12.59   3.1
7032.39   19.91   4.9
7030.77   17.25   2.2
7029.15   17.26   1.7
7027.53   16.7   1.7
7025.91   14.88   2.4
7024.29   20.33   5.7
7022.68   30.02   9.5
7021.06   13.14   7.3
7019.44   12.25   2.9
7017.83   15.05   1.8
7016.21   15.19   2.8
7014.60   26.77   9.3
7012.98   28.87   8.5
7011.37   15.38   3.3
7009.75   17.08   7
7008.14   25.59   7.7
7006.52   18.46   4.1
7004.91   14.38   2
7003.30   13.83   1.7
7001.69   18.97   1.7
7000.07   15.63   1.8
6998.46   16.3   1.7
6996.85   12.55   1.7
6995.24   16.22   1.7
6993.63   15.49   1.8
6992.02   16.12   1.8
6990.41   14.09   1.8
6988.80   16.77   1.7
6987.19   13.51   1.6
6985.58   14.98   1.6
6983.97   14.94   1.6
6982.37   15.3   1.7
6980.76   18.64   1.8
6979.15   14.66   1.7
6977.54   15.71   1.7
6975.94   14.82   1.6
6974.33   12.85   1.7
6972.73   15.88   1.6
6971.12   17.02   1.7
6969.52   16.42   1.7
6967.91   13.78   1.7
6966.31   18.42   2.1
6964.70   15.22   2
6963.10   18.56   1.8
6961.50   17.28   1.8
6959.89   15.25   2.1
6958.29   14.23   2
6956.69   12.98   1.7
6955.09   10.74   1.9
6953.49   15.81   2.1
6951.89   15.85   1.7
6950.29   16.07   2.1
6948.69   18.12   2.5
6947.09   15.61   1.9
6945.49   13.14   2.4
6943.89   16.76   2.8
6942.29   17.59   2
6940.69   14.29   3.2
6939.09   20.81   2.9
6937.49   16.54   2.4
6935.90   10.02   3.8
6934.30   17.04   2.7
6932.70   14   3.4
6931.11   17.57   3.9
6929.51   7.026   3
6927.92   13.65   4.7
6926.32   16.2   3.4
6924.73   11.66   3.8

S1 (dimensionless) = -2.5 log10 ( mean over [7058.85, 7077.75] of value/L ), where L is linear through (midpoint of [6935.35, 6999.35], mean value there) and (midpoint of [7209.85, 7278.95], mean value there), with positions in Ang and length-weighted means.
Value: 0.10 mag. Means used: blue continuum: 15.5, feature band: 14.1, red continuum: 15.2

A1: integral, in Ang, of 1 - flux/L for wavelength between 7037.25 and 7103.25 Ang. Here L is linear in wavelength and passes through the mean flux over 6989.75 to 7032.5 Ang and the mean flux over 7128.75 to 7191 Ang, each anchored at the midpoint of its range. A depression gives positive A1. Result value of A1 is 7.4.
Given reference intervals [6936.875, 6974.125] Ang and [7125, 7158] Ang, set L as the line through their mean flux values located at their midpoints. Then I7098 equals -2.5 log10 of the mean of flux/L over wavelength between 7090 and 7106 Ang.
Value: 0.05 mag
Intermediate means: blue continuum 15.9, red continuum 14.6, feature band 14.2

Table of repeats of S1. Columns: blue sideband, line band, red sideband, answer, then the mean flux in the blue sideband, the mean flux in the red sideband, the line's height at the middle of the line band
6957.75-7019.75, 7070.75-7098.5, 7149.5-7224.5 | 0.04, 16.5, 14.9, 15.7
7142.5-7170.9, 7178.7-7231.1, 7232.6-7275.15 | 0.07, 15.5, 15.4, 15.4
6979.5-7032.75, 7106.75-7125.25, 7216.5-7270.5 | 0.11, 17.3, 15.4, 16.4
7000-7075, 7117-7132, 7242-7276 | 0.11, 16.5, 15.4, 16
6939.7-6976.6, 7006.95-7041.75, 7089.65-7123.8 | -0.19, 15.5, 14.5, 15.1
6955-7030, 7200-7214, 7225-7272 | 0.19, 16.6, 15.3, 15.5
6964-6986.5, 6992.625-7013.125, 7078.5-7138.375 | -0.11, 15.6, 15.2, 15.5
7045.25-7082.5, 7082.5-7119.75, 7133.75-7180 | 0.08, 15.3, 15.8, 15.5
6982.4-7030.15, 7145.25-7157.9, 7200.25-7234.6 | 0.17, 17.2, 14.4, 15.3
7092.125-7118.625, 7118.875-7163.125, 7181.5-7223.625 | 0.00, 14.6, 14.3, 14.5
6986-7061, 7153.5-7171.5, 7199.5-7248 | -0.06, 16.7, 14.5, 15.2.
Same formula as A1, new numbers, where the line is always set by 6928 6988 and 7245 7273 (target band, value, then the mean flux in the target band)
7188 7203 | 2.24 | 13.2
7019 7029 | -1.74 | 18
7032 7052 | -0.70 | 15.9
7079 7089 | -0.28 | 15.9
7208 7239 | 0.52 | 15.3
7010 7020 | -2.35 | 19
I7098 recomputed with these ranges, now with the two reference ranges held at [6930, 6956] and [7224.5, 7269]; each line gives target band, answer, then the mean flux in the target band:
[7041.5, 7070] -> 0.05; 14.7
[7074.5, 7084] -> -0.13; 17.4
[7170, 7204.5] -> 0.04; 14.7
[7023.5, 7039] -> -0.08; 16.6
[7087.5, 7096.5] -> 0.15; 13.4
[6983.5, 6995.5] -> 0.02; 15.2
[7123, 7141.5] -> -0.02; 15.6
